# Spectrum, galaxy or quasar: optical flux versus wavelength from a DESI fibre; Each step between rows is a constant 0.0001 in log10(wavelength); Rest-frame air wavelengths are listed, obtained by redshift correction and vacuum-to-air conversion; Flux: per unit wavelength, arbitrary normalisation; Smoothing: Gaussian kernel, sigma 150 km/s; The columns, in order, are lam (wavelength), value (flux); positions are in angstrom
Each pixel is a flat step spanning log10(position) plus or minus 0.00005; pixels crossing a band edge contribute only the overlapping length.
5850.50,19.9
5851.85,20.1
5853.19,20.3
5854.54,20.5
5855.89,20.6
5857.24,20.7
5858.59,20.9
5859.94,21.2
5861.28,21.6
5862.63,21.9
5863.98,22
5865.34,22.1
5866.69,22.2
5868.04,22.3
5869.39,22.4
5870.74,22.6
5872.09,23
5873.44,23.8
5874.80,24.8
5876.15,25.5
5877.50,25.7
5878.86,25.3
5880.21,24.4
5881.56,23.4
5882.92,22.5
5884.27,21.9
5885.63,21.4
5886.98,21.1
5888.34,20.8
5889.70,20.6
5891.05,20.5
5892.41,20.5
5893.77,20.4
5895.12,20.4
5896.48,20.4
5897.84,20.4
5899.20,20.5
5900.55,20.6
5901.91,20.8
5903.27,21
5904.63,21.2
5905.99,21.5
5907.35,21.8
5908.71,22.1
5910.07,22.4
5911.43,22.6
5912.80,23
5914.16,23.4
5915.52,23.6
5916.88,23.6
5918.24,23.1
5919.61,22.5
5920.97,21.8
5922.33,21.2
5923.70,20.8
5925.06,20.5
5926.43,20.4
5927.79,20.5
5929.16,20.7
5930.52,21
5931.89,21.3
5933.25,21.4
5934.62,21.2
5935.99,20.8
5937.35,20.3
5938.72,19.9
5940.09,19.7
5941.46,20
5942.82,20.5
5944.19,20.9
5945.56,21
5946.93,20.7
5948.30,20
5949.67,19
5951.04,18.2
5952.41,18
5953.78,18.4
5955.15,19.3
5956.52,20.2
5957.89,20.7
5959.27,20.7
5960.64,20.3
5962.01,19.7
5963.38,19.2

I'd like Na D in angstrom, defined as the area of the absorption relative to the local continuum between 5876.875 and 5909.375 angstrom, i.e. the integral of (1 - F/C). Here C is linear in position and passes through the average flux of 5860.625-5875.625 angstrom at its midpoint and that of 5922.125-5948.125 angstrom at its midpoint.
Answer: 0.4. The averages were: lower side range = 22.6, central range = 21.6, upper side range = 20.6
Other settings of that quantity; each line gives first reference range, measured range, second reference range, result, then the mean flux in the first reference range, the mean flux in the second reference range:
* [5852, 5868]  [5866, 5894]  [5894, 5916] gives -1.6 angstrom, 21.3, 21.6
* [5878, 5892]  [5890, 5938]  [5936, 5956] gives -0.8 angstrom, 22.2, 19.8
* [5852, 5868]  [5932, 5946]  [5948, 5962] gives -0.6 angstrom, 21.3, 19.5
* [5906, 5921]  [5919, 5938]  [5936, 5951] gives 0.4 angstrom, 22.7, 20.1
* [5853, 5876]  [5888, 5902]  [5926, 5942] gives 0.6 angstrom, 22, 20.6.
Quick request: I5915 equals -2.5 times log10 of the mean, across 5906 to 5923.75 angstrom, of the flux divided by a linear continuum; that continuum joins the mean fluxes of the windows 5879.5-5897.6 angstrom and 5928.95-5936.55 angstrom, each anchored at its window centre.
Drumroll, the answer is -0.06 mag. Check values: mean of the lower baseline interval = 21.4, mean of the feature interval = 22.5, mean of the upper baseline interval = 21.1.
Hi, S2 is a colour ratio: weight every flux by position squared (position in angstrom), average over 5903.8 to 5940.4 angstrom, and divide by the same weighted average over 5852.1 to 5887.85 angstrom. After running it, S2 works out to 1.0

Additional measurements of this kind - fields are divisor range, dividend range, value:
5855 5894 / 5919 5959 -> 0.93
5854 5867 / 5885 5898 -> 0.98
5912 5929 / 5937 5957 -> 0.91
